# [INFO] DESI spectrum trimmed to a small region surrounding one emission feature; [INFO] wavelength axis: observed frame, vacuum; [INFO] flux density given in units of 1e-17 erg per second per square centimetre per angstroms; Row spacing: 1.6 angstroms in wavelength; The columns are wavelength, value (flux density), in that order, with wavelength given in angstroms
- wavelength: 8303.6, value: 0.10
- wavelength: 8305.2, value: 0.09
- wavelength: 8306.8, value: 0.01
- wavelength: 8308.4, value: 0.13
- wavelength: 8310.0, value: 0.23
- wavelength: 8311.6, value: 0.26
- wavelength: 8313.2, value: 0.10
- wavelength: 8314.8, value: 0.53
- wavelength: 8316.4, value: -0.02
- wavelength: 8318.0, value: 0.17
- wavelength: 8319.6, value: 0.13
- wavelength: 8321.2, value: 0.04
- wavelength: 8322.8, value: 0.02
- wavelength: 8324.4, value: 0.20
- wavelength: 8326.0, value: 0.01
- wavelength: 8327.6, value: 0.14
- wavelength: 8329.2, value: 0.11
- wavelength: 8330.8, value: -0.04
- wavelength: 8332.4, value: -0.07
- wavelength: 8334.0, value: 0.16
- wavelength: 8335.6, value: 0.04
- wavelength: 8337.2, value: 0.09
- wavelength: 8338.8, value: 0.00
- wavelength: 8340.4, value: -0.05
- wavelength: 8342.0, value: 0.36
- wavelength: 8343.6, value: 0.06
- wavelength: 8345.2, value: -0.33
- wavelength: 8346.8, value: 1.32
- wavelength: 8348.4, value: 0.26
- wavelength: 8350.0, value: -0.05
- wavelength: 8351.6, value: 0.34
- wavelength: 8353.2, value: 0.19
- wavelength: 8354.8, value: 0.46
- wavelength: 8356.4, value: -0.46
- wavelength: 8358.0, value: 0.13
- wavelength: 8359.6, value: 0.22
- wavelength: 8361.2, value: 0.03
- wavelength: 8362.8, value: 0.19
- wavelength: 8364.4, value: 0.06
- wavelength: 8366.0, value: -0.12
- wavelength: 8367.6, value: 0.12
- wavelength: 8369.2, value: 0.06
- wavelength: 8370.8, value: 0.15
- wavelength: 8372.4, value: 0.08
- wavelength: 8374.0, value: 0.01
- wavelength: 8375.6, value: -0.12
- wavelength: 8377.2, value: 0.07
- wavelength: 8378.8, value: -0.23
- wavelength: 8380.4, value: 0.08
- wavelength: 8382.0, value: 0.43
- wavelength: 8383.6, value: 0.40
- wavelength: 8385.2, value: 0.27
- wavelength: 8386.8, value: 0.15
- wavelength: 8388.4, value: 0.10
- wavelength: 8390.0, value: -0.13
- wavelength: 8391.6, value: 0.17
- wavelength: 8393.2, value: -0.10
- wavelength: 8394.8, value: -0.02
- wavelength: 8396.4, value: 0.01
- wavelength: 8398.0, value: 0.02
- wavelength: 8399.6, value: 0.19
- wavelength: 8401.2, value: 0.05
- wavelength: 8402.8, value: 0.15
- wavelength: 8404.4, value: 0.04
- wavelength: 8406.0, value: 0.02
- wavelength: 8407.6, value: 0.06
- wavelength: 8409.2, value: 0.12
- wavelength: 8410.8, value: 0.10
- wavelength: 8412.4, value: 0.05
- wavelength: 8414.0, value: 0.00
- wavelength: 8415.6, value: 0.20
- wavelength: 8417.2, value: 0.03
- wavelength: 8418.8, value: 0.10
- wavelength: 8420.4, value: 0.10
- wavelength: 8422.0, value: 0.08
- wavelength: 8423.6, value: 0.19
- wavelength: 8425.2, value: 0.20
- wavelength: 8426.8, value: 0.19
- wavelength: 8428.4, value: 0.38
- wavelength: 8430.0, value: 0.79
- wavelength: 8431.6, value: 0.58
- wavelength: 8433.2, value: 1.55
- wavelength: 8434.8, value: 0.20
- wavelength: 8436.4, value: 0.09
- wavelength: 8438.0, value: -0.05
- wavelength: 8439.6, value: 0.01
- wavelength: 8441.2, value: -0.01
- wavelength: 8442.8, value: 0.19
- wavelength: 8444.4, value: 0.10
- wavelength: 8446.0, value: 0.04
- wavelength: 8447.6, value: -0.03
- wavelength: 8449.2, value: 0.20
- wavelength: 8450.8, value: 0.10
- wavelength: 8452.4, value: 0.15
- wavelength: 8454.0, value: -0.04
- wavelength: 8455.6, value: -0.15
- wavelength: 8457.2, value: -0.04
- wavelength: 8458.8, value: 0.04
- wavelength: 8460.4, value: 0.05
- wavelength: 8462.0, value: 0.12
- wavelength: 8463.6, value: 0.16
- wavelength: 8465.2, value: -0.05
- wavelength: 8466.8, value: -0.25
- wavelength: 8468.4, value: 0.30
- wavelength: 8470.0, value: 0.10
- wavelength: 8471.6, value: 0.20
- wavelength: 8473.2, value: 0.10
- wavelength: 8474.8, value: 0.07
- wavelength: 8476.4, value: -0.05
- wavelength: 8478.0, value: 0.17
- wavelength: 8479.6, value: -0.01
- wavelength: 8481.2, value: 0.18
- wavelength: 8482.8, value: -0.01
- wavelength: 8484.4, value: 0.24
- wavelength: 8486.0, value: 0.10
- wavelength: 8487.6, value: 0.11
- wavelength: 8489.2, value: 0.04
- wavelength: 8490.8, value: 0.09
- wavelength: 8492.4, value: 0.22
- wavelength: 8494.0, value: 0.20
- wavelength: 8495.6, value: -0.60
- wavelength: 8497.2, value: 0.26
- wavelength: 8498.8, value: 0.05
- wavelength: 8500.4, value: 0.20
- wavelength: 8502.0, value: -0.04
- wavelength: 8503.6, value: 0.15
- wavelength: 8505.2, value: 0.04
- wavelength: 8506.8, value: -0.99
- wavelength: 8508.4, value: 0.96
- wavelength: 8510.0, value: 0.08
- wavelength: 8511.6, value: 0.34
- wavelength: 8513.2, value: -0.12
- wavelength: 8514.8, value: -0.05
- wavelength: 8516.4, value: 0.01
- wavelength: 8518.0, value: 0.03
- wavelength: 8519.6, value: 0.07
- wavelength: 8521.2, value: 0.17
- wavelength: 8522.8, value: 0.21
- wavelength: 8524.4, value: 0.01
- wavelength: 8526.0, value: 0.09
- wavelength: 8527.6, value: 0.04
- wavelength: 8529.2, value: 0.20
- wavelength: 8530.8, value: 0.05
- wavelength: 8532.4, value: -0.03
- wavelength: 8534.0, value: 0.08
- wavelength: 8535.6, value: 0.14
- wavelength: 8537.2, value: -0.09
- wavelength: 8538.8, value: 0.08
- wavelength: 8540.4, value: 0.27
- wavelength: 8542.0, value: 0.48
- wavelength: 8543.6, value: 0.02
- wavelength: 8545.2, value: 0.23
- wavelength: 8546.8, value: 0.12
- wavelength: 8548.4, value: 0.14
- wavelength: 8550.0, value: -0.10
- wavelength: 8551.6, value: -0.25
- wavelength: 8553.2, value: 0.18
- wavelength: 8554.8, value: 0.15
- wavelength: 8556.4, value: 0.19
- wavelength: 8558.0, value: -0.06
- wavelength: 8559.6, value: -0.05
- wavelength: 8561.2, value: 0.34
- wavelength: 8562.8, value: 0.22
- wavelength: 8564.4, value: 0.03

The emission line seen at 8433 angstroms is H-gamma 4340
